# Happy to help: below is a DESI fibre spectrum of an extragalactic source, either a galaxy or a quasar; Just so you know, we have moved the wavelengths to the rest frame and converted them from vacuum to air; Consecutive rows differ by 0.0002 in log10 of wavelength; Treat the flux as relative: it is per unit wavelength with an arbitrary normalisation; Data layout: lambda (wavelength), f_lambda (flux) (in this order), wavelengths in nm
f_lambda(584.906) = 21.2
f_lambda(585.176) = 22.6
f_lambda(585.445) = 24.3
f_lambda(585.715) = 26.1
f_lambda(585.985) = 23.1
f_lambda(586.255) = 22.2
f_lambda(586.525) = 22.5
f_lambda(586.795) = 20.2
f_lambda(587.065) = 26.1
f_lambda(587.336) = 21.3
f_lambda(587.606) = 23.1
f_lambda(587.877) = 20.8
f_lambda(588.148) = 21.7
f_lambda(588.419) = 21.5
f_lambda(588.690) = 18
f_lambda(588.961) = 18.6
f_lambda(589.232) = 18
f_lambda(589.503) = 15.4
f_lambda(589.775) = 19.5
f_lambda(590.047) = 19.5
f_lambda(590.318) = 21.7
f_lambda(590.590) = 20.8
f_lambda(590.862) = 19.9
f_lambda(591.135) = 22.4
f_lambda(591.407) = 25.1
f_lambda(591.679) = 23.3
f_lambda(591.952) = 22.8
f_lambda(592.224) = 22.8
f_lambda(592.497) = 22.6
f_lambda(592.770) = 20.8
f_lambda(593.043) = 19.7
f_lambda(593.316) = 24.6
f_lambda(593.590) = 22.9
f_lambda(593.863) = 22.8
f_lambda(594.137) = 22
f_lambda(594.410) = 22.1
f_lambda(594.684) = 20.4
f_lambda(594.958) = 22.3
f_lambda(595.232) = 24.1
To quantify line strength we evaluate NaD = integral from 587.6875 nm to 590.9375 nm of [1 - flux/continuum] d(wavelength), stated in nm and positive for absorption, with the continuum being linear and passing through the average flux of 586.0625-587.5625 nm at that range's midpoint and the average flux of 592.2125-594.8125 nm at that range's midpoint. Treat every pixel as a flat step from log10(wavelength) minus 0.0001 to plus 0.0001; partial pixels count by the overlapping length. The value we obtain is 0.389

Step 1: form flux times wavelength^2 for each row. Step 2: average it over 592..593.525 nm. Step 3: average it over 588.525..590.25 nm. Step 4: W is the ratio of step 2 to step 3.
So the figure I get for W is 1.22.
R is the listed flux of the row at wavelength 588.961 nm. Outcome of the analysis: 18.6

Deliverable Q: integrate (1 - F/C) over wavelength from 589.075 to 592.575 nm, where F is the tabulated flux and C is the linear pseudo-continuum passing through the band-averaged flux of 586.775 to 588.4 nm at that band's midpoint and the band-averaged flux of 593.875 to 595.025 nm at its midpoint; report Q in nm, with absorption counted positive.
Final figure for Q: 0.16 nm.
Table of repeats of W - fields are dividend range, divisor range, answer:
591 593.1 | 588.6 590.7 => 1.20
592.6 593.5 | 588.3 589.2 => 1.15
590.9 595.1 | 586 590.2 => 1.10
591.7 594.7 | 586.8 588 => 1.01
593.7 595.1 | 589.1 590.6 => 1.17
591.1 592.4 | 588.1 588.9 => 1.17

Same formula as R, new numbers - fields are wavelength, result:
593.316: 24.6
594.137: 22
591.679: 23.3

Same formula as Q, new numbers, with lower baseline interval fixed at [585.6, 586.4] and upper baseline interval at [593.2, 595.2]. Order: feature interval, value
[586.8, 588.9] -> 0.17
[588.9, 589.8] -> 0.22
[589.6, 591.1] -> 0.18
